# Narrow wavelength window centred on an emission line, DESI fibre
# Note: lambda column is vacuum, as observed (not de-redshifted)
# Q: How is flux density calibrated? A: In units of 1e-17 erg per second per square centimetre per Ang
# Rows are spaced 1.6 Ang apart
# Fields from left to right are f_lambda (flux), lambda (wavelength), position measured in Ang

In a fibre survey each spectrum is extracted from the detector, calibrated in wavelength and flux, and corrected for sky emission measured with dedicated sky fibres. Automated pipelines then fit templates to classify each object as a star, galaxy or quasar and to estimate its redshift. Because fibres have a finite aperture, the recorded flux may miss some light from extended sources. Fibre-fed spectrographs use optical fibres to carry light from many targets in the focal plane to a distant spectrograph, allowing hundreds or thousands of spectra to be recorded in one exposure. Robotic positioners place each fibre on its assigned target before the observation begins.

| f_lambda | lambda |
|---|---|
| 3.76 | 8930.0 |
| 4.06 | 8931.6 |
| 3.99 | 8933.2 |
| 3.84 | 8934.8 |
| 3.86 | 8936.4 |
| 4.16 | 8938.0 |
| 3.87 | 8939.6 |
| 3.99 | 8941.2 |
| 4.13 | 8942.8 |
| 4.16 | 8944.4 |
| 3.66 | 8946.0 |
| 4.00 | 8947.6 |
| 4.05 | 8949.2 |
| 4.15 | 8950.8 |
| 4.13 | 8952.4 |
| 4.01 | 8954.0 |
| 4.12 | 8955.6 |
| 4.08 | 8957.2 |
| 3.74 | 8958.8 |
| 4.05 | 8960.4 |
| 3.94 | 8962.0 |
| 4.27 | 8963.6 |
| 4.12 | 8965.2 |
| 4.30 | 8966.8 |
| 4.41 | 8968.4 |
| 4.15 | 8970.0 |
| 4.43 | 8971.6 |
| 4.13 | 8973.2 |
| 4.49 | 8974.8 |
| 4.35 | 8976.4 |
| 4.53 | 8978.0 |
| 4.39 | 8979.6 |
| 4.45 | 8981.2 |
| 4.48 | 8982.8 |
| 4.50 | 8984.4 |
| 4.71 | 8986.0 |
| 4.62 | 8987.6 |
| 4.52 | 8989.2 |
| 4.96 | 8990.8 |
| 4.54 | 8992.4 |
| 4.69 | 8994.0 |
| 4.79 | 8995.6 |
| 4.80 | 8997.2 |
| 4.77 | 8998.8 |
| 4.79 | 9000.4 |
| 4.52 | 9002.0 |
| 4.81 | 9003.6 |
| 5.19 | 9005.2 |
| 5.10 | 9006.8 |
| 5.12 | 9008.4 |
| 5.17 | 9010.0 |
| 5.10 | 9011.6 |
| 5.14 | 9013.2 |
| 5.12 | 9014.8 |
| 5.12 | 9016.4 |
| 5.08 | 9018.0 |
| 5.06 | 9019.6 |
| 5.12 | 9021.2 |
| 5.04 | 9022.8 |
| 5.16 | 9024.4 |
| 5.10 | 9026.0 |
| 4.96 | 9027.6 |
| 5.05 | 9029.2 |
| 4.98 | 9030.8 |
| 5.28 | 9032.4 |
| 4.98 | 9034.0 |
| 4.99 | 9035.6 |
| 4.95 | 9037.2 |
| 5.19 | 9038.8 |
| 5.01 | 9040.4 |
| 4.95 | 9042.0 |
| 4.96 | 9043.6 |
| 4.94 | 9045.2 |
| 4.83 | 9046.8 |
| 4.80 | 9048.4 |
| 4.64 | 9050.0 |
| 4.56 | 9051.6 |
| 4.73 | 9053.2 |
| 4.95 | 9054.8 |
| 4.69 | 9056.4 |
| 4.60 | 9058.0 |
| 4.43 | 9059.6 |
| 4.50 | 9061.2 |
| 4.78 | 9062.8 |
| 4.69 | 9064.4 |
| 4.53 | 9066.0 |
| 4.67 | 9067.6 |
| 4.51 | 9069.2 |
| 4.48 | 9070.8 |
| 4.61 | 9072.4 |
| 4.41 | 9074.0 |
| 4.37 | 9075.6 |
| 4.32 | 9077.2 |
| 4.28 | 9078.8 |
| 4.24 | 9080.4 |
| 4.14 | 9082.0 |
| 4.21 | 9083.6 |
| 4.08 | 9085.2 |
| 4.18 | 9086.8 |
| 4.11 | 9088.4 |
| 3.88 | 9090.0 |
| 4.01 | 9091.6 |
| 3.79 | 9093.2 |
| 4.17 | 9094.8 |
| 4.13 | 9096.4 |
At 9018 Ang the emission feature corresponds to Mg II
